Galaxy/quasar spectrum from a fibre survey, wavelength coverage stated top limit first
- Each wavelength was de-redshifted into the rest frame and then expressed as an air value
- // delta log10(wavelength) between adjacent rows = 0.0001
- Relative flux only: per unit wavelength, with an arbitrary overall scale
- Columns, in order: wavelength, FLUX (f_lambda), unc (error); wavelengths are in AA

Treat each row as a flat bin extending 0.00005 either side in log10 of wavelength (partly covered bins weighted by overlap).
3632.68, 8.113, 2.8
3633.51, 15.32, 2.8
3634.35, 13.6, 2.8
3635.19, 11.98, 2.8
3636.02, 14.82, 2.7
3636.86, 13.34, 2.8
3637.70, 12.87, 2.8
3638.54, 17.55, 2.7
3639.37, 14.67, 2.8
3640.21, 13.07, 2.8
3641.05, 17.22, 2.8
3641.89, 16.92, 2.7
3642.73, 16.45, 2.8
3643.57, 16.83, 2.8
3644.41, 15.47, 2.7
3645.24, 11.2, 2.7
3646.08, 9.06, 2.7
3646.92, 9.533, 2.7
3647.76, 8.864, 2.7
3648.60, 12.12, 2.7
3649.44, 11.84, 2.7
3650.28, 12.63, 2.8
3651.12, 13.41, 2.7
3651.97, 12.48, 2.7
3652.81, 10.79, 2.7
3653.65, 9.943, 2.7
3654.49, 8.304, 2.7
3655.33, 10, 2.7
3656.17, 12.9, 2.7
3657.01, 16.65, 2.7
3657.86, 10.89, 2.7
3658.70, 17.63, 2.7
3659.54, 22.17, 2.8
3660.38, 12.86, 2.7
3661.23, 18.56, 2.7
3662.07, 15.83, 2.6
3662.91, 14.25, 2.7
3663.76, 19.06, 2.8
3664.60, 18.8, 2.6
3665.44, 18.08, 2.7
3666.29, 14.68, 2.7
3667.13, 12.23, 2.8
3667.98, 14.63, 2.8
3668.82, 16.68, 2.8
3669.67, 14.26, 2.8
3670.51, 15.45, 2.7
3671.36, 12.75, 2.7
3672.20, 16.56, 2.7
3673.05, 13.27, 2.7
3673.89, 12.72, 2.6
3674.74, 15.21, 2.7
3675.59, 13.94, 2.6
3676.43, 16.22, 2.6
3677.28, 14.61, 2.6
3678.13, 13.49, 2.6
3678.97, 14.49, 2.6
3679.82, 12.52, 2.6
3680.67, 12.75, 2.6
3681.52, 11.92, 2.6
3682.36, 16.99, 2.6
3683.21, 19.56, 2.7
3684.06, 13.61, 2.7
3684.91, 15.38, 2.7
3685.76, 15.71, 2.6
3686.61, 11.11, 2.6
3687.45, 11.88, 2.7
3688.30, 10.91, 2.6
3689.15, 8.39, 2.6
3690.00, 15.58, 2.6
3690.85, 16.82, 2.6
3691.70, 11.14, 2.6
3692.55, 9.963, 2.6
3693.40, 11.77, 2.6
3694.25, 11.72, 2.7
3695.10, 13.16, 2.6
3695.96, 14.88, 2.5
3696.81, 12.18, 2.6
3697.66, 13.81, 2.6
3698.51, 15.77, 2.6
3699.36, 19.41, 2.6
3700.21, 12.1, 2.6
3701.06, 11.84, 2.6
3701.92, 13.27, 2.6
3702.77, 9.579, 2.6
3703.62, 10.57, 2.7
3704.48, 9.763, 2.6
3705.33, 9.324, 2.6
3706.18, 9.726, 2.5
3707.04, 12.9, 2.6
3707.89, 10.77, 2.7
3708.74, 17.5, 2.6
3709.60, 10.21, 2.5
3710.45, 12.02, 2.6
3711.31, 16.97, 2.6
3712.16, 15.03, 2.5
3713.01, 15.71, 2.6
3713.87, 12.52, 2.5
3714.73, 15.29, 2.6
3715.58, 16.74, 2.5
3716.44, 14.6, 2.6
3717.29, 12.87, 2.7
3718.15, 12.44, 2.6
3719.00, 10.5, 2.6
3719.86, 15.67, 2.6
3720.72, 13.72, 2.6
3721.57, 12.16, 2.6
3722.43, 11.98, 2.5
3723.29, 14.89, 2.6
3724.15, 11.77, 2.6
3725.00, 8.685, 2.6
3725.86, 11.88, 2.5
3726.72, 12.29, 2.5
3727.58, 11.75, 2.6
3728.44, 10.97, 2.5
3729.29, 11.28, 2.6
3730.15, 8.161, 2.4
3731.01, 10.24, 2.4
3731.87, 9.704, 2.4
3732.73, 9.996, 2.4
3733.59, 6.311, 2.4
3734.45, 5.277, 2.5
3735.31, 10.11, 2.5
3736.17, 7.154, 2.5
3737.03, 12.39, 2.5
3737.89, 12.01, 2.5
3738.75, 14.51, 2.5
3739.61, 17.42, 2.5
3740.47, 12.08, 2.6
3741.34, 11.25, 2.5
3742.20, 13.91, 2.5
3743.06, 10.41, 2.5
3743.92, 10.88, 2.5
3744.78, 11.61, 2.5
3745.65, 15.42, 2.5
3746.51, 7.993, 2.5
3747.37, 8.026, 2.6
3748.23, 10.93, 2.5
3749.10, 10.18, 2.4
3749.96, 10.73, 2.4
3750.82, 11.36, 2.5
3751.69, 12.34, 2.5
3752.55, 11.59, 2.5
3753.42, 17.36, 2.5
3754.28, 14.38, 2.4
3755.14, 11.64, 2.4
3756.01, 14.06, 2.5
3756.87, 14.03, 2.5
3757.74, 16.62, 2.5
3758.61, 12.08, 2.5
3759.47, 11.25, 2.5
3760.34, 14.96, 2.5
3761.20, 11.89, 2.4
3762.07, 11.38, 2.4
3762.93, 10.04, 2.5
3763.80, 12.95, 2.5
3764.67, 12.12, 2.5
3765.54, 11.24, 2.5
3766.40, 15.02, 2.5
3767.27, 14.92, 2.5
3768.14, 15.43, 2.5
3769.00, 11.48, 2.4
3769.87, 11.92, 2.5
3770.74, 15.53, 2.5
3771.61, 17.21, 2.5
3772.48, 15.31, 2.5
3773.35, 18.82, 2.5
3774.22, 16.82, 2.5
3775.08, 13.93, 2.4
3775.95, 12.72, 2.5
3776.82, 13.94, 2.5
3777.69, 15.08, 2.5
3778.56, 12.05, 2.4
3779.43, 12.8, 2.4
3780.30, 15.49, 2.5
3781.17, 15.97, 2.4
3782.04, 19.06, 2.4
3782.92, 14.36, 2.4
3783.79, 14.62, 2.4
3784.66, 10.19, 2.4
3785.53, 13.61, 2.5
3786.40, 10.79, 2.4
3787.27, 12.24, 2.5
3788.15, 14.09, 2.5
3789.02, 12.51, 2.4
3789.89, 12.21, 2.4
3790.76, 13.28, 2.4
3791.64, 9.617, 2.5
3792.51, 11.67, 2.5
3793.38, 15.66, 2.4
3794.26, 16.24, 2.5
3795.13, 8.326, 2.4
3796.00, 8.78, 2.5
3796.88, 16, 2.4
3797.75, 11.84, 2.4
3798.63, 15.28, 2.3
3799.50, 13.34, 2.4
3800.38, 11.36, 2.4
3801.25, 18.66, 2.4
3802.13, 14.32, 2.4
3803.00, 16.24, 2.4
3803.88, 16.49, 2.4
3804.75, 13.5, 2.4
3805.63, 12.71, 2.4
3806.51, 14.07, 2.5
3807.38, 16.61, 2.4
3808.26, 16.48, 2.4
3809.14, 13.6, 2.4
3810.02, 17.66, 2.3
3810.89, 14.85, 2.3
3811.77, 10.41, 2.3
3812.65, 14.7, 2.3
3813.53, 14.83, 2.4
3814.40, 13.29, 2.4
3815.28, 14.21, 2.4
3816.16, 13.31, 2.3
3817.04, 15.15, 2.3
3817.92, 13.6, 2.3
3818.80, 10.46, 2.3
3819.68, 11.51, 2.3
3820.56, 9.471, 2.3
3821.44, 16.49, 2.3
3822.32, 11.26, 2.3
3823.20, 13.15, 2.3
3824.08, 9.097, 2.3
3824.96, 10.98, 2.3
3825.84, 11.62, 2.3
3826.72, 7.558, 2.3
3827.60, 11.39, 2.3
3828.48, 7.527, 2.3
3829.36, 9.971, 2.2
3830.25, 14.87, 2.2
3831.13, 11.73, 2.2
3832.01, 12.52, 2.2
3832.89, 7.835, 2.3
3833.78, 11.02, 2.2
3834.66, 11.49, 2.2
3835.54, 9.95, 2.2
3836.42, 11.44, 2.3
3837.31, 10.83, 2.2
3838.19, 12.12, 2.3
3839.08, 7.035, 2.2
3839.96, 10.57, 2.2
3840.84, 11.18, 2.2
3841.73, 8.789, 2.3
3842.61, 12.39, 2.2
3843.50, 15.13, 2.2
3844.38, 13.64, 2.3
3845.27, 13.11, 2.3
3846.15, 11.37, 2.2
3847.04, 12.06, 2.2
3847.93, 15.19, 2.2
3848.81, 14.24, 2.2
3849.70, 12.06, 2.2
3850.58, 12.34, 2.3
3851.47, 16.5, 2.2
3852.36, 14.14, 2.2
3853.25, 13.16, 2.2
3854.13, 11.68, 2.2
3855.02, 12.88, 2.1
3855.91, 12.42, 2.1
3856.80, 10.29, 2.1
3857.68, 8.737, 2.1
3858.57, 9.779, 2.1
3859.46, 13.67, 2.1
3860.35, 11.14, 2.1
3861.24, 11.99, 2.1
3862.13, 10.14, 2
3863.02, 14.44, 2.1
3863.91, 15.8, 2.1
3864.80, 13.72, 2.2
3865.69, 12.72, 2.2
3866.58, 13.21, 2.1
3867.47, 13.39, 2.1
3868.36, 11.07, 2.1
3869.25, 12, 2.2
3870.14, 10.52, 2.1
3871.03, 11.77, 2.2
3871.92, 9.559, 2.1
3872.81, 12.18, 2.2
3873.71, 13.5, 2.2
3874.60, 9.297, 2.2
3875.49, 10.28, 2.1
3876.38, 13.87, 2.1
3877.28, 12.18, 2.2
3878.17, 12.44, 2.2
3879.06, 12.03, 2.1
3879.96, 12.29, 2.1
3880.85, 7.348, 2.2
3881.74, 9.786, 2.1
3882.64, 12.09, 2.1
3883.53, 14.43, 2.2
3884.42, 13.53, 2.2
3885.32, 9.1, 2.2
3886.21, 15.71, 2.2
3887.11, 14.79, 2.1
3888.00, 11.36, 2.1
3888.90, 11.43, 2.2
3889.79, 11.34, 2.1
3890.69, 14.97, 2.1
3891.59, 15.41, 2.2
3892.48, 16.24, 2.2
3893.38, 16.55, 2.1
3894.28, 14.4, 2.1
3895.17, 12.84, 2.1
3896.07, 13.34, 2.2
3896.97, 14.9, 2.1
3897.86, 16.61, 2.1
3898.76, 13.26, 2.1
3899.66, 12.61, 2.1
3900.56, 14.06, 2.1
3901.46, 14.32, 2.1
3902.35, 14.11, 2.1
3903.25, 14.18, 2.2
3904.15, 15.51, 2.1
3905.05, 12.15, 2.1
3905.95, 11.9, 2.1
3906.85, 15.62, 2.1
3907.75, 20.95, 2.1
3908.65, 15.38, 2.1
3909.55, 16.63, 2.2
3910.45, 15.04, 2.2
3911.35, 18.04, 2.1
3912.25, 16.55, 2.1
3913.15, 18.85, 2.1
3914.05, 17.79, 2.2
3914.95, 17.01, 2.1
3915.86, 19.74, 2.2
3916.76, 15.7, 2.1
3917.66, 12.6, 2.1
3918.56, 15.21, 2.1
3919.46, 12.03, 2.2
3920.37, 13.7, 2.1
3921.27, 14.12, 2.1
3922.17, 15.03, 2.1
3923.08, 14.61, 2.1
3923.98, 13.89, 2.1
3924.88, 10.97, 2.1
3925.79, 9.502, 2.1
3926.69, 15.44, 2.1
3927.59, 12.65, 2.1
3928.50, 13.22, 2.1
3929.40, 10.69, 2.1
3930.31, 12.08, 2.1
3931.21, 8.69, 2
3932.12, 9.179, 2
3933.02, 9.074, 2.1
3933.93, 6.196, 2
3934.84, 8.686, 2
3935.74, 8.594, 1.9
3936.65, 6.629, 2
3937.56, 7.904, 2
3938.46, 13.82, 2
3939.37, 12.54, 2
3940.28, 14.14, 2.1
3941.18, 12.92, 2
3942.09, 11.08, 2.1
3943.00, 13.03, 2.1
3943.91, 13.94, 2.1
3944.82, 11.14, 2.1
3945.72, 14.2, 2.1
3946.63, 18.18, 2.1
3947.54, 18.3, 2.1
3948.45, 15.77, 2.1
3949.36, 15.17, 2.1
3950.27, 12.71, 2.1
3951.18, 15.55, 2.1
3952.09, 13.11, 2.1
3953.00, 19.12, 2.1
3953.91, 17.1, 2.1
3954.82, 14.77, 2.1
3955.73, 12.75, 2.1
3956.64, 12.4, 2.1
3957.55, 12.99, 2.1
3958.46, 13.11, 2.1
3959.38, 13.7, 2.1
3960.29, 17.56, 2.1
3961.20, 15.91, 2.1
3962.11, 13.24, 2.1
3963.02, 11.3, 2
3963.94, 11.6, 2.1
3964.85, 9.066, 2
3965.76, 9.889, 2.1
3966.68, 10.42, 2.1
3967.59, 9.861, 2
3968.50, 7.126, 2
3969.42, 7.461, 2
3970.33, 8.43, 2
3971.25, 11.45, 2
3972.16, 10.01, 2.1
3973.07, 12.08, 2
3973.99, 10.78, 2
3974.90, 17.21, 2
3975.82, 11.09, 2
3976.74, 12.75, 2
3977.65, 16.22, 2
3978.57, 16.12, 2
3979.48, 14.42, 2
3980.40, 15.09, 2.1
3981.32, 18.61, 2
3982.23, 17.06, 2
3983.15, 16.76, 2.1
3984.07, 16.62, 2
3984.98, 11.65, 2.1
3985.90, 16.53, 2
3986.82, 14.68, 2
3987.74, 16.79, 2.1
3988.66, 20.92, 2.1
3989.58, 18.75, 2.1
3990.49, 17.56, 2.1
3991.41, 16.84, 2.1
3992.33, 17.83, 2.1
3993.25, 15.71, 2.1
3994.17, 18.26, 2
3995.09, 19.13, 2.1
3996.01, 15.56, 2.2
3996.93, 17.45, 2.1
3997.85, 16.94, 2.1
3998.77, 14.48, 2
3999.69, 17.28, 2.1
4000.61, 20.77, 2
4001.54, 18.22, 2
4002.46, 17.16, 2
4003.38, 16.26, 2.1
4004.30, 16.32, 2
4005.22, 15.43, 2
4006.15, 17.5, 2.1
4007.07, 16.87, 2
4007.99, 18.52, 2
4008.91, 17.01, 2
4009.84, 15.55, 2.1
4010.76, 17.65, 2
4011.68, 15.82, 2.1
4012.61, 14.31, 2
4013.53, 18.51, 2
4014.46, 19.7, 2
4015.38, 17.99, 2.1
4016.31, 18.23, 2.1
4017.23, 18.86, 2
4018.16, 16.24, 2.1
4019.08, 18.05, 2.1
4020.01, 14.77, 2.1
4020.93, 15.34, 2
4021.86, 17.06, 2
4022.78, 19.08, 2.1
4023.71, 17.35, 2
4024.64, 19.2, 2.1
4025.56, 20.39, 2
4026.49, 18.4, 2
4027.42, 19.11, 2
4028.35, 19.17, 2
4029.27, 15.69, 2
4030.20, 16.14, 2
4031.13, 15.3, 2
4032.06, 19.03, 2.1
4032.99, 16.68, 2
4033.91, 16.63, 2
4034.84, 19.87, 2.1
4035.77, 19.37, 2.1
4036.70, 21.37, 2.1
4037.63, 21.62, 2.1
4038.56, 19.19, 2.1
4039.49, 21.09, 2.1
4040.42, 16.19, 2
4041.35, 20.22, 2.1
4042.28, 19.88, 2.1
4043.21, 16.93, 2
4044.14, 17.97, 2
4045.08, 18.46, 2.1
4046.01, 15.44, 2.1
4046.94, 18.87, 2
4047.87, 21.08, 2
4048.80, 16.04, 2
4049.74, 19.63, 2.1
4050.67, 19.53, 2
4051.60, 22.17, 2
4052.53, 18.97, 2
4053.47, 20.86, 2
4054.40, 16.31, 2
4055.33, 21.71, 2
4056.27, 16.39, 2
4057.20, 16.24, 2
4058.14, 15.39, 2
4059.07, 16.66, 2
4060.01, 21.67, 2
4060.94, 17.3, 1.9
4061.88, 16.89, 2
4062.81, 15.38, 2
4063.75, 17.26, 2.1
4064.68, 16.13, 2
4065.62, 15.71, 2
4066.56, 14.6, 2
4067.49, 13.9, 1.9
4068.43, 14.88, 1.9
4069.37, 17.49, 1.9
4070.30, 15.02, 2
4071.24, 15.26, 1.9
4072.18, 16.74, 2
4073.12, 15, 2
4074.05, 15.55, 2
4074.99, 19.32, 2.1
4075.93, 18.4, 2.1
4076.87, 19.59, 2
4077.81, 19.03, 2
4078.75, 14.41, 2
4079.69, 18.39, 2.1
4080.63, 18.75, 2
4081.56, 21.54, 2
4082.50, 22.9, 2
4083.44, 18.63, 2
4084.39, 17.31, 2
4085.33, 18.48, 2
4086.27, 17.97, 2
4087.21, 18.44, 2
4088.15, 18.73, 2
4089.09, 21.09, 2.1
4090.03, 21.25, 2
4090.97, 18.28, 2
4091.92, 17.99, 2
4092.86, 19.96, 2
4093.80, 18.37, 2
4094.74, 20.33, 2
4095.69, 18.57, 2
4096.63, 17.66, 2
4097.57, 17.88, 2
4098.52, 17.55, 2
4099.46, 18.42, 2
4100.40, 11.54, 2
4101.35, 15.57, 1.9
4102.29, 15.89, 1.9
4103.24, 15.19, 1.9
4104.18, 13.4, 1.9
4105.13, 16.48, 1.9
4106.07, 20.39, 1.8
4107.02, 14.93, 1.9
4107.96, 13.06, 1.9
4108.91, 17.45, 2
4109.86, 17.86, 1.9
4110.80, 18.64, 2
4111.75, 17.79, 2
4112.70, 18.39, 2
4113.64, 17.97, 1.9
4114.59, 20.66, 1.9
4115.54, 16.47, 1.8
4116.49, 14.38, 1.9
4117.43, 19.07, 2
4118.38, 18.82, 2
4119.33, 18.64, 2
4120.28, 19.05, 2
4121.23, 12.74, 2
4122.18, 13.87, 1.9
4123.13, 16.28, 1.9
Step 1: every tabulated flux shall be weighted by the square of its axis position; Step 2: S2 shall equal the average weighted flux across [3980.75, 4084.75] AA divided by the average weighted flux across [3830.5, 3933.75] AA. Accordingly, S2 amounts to 1.5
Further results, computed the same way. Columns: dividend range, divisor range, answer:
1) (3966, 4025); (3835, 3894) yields 1.38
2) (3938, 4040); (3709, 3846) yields 1.38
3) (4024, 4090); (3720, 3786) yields 1.68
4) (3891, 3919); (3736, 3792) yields 1.27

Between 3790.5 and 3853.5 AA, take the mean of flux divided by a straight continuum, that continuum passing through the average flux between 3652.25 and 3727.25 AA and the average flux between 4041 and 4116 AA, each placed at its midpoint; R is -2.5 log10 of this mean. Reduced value 0.18 mag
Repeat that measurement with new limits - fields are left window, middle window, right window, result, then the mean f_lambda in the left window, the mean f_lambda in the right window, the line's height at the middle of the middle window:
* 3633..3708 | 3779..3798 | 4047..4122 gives 0.13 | 13.7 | 17.6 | 14.8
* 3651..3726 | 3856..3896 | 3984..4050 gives 0.28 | 13.6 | 17.6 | 15.9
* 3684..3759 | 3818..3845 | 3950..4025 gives 0.21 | 12.3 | 15.4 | 13.6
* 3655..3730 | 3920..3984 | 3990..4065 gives 0.30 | 13.7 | 17.8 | 16.9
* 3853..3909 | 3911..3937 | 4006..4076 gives 0.09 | 12.9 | 17.7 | 14.2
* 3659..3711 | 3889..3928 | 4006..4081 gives 0.11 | 13.9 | 17.7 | 16.3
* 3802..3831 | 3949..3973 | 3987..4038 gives 0.29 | 13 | 17.6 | 16.4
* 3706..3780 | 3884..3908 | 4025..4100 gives 0.09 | 12.6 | 18.1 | 15.3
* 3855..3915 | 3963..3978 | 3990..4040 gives 0.43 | 13.3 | 17.7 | 16.2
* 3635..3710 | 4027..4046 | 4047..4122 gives -0.08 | 13.7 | 17.6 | 17.2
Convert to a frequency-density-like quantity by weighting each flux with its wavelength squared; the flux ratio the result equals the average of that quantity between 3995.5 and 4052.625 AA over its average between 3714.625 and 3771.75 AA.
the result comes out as 1.7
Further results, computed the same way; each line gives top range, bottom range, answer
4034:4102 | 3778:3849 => 1.61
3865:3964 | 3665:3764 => 1.17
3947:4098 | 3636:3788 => 1.49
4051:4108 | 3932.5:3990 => 1.40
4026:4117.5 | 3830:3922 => 1.50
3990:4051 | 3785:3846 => 1.57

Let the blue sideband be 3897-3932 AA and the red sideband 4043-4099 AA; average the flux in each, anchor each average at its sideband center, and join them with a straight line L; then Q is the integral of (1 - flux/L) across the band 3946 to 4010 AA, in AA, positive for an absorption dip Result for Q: 3.68 AA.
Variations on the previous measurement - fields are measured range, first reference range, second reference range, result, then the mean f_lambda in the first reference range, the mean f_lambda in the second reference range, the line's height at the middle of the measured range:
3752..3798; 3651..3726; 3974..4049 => 3.4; 13.6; 17.3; 14.6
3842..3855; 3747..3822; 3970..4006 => 0.9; 13.5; 15.8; 14.2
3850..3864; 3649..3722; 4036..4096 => 3.0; 13.7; 18.2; 15.7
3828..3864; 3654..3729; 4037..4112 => 8.2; 13.6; 17.8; 15.3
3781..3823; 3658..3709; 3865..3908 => -0.6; 14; 13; 13.4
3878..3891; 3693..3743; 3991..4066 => 2.6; 12.3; 17.8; 15.2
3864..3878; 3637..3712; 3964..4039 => 2.9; 13.7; 16.2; 15.2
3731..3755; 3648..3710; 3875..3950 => 4.0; 13.6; 13.4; 13.6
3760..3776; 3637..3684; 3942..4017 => 0.7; 14.2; 15.1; 14.5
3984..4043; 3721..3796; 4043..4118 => -3.6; 12.5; 17.7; 16.6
